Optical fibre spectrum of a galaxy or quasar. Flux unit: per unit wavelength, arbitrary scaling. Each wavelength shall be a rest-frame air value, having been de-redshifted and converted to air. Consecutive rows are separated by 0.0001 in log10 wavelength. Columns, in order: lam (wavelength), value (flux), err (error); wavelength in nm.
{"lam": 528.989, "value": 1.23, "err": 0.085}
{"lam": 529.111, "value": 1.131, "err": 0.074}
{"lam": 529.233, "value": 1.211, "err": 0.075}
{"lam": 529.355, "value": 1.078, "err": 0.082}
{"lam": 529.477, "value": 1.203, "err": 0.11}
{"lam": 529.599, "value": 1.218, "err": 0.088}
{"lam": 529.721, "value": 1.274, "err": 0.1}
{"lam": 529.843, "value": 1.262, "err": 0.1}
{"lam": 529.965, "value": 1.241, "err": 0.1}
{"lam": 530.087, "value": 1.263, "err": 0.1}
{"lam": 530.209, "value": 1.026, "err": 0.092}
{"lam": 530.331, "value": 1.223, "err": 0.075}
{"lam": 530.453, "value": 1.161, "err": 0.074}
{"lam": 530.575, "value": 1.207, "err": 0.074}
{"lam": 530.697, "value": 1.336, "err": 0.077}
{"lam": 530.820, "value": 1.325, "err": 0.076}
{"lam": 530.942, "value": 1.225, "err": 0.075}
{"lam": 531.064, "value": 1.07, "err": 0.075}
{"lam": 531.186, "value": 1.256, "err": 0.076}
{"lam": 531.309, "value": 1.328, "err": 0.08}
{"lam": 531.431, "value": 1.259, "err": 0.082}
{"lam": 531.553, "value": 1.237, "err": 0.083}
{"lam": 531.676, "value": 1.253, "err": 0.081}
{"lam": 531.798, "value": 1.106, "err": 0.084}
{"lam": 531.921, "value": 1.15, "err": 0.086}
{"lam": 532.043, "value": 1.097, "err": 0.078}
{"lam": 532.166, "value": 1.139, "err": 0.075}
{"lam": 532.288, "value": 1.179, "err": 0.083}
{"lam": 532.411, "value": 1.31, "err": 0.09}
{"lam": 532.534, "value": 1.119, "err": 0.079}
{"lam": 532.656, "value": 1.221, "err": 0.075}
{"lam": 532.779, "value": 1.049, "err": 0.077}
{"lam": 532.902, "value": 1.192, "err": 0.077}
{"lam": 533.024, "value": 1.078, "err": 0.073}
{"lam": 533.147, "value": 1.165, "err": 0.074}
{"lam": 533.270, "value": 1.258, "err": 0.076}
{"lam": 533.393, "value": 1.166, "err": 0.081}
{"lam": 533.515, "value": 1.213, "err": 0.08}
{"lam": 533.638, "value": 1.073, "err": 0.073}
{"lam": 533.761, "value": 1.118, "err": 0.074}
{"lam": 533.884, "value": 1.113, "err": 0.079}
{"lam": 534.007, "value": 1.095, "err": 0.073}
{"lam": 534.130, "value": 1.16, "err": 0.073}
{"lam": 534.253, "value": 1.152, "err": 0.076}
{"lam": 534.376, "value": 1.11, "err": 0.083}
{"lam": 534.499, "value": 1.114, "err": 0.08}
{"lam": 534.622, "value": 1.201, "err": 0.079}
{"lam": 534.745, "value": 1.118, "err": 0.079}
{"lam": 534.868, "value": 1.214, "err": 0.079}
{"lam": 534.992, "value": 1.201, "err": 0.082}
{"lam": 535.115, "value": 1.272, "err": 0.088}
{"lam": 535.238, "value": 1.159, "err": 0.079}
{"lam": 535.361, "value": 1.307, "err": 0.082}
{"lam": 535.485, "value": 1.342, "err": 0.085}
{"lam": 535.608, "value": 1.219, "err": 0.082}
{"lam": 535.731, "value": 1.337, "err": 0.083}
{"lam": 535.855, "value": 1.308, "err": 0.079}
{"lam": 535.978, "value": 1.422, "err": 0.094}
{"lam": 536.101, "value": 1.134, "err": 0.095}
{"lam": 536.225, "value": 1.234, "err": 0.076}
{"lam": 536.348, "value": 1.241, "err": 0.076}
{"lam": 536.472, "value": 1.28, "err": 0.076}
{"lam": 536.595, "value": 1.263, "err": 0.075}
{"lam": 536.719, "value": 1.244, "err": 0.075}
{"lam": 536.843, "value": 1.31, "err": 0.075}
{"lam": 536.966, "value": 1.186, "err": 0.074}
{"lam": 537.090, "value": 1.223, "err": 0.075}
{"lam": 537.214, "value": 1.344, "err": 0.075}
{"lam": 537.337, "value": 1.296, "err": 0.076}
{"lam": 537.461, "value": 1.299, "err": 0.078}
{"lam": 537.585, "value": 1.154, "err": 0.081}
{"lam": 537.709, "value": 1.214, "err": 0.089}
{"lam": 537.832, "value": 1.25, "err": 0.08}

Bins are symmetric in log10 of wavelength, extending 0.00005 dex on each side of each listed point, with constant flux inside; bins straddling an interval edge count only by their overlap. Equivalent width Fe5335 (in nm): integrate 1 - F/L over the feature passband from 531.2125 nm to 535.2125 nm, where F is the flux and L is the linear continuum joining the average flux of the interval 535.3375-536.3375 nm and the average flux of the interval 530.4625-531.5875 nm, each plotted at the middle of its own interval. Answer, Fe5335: 0.29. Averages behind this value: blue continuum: 1.25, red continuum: 1.28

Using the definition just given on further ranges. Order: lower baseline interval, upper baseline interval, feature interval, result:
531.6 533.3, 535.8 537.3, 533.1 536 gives 0.04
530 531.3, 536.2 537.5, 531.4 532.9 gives 0.06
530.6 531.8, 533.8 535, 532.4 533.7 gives 0.03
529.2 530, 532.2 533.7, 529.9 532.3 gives -0.03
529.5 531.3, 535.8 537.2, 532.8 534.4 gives 0.13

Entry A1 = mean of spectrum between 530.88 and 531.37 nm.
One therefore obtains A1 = 1.22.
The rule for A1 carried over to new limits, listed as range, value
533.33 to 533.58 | 1.19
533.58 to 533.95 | 1.1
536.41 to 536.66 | 1.27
